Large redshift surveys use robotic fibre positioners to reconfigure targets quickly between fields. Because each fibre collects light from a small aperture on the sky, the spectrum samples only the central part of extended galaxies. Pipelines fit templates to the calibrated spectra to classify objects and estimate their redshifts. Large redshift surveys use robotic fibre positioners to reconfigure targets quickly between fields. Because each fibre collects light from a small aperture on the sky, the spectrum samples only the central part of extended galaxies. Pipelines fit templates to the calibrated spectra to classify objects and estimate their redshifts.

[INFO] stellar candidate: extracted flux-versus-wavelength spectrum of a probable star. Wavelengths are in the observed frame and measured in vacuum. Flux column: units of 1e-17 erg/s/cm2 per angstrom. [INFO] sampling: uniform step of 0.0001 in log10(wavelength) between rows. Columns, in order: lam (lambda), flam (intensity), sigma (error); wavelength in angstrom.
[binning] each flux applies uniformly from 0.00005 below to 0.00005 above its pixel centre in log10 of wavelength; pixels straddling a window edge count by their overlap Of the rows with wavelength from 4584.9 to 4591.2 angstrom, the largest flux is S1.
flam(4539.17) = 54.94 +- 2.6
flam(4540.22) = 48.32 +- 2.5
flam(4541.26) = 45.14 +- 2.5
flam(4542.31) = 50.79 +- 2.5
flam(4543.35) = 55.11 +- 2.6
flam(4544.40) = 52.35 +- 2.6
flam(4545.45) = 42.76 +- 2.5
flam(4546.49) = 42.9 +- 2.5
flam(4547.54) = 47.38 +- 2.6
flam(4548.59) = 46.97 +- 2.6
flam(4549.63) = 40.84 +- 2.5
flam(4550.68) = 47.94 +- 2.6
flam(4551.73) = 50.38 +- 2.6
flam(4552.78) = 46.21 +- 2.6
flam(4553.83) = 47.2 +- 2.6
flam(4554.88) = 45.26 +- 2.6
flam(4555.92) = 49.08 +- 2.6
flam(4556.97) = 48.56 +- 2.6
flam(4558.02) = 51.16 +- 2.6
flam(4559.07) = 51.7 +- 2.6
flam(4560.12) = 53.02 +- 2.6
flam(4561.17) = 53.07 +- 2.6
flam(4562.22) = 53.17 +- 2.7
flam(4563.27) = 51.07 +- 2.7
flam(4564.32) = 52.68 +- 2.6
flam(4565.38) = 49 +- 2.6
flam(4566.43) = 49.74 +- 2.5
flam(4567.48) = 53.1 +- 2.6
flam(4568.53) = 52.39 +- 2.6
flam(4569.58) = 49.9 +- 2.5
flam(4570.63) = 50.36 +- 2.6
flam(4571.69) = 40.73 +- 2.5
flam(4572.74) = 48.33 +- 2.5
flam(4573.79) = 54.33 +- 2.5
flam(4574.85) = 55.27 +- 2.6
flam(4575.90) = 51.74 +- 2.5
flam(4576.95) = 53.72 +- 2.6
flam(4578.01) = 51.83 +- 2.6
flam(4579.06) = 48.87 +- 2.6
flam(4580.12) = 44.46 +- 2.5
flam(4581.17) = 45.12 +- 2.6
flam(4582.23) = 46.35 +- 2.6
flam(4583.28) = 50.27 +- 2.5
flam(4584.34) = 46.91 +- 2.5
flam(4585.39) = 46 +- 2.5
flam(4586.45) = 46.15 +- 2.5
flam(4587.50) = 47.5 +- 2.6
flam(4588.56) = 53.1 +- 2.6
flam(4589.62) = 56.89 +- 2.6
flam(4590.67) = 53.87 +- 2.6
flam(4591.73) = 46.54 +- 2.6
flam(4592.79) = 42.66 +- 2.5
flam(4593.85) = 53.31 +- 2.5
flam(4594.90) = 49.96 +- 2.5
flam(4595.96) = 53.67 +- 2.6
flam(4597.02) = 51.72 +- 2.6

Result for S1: 56.89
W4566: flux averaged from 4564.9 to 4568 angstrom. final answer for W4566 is 50.7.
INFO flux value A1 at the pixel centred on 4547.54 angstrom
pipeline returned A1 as 47.38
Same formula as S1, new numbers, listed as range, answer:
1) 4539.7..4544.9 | 55.11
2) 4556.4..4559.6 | 51.7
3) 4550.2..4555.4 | 50.38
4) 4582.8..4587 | 50.27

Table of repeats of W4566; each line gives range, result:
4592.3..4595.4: 48.8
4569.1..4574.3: 48.7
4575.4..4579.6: 51.5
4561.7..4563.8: 52.2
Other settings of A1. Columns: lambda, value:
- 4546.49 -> 42.9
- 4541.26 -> 45.14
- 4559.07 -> 51.7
